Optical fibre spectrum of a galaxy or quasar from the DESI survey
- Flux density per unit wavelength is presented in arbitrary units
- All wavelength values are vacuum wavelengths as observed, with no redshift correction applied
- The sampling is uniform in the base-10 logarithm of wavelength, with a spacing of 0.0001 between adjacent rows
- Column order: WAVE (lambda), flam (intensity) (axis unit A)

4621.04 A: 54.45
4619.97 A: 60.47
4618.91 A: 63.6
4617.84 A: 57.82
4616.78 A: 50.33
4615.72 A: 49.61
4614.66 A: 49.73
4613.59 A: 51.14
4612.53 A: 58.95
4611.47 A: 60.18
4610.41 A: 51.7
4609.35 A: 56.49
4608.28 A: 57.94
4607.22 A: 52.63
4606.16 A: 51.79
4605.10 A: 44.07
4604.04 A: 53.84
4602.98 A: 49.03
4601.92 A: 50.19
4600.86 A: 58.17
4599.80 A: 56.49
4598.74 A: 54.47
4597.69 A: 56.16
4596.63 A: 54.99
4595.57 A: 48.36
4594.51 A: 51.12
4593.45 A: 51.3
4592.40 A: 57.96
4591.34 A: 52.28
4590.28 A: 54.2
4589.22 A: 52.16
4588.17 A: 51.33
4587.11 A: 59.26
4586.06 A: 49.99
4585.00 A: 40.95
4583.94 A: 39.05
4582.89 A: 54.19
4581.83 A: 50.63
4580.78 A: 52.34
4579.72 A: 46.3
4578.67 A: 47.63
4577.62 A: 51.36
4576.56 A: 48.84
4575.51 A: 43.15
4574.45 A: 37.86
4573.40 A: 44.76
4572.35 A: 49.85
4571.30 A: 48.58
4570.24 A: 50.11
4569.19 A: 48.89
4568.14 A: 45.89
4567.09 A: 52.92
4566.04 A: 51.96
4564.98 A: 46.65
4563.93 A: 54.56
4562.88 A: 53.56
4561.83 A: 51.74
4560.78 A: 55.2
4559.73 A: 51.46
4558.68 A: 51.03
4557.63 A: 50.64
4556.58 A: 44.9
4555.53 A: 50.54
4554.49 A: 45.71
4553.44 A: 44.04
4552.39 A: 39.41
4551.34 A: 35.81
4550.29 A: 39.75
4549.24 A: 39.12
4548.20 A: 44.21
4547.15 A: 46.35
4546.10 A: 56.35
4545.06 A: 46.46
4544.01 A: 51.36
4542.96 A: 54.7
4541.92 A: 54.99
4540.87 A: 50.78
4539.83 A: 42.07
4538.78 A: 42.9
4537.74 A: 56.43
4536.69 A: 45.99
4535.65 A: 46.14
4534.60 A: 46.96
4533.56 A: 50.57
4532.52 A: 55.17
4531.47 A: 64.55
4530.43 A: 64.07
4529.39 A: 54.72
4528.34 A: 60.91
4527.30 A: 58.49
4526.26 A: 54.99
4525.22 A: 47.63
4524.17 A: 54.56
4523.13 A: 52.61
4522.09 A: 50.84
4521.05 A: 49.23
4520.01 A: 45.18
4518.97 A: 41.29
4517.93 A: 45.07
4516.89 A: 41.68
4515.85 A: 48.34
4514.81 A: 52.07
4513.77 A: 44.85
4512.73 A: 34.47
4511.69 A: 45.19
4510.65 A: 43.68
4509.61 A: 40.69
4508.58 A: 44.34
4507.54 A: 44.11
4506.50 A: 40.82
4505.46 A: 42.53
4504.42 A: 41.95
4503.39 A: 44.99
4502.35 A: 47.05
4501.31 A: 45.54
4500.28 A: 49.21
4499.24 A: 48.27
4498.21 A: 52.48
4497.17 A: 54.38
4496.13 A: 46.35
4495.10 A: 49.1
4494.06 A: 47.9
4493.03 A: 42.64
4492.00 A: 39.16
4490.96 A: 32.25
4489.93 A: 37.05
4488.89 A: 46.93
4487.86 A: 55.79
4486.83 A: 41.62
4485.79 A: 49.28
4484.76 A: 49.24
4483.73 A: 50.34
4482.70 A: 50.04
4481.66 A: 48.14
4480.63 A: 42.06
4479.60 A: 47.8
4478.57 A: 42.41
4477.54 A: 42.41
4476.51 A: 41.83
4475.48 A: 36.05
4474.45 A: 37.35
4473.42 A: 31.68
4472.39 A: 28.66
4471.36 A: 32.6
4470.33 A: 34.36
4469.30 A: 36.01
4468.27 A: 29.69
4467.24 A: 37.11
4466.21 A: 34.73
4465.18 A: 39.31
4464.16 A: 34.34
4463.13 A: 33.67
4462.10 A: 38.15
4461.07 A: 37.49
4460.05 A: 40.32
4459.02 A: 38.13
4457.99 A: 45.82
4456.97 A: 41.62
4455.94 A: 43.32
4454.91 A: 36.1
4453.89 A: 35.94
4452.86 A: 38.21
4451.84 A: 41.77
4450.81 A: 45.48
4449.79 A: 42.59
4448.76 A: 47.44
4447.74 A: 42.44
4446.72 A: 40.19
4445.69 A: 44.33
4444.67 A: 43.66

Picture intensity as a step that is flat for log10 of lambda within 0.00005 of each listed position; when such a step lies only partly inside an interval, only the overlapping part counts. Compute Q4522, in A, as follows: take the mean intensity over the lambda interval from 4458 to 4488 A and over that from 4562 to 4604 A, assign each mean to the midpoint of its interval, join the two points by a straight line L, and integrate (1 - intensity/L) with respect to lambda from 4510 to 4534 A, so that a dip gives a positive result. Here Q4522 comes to -3.06 A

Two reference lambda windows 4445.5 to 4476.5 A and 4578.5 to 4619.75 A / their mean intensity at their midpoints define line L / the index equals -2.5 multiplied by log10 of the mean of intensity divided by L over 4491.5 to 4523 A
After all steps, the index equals -0.06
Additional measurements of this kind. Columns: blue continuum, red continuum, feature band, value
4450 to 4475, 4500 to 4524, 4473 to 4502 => -0.094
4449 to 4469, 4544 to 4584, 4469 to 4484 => 0.007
